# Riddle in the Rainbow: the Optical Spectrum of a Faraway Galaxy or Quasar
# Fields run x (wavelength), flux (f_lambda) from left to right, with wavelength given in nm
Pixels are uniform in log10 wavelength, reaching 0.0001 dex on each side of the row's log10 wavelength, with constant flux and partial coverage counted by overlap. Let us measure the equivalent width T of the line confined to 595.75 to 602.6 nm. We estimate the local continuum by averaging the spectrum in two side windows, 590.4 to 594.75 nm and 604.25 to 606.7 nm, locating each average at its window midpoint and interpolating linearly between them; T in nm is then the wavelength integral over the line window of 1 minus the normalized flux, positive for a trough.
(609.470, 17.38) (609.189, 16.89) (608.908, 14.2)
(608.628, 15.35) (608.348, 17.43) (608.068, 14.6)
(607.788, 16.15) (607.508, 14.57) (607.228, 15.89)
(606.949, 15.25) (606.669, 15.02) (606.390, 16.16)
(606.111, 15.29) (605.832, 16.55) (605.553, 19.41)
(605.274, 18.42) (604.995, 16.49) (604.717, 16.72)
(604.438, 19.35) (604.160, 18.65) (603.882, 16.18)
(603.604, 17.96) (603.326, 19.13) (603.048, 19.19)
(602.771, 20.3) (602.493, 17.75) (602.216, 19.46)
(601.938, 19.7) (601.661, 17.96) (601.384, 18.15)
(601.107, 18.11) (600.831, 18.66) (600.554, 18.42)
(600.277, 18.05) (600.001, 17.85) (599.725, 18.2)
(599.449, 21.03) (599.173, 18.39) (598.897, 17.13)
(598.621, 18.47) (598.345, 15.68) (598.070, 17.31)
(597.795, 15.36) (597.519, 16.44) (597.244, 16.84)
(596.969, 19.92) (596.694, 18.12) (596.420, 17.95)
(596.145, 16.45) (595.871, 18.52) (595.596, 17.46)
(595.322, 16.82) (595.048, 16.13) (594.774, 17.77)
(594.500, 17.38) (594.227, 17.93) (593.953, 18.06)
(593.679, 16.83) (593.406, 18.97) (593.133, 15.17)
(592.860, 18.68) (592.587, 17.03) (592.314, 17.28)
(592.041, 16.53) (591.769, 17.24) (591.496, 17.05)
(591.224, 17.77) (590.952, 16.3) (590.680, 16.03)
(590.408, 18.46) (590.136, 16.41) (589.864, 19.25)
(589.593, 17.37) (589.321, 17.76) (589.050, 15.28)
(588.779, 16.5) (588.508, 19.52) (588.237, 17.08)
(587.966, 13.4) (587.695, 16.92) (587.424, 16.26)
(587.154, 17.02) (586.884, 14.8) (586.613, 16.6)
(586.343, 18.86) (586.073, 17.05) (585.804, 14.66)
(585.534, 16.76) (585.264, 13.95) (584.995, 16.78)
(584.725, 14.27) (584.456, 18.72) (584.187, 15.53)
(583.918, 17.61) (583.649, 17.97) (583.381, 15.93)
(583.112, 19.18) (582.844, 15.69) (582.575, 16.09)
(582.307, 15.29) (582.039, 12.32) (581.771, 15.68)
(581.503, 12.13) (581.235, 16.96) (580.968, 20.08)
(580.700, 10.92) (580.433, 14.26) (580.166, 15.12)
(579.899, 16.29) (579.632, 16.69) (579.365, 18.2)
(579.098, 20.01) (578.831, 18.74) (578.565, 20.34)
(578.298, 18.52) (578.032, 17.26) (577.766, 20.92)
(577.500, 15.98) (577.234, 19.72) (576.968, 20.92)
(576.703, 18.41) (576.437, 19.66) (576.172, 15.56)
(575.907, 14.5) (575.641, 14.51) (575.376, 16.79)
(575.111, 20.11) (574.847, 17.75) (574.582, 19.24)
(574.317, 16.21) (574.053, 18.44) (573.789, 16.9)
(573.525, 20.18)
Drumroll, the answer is -0.310 nm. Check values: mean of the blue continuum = 17.3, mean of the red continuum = 17.2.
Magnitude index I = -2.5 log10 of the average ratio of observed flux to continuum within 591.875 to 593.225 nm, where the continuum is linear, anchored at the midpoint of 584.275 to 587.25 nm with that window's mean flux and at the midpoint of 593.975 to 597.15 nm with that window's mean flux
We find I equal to 0.02 mag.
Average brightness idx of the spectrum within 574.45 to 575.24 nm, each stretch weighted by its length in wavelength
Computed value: 19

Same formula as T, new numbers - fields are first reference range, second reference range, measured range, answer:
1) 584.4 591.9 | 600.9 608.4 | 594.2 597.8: -0.081 nm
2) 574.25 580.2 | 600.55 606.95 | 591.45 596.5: 0.164 nm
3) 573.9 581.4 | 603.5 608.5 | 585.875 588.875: 0.097 nm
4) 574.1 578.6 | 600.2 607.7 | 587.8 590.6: 0.116 nm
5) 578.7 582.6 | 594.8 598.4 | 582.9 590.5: -0.167 nm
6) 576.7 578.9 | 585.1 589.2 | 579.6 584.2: 0.533 nm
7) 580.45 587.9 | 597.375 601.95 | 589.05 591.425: -0.076 nm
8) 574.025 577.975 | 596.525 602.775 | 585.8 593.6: 0.447 nm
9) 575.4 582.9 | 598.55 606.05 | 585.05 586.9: 0.113 nm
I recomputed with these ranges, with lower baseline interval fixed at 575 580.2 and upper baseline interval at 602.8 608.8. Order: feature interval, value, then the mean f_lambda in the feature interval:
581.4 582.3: 0.28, 13.7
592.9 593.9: 0.01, 17.2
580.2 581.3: 0.16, 15.4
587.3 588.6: 0.07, 16.5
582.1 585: 0.08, 16.5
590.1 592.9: 0.02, 17.1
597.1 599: 0.03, 16.7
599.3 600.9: -0.10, 18.7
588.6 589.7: 0.04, 16.8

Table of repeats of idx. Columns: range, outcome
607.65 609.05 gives 15.5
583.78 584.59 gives 17.3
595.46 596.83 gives 17.7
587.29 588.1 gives 15.5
